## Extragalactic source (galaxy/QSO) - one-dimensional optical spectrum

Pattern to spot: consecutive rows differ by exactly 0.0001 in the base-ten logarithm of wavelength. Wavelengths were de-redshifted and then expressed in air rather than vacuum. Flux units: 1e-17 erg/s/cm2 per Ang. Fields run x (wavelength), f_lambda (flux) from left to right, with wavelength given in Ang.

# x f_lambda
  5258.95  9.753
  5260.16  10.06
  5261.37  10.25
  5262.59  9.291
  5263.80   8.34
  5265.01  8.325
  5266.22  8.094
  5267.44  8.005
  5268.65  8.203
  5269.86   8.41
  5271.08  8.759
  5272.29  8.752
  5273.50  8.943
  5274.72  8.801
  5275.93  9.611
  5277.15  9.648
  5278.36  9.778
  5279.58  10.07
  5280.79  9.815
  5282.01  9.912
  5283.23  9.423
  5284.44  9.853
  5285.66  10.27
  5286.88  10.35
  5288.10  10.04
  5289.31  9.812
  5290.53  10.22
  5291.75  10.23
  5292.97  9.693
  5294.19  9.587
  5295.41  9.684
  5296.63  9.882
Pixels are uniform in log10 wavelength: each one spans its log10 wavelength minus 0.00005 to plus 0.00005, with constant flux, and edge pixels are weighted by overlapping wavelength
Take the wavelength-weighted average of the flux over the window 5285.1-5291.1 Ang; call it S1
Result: 10.1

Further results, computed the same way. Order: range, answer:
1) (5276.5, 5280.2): 9.83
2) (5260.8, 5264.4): 9.27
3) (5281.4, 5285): 9.73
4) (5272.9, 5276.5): 9.11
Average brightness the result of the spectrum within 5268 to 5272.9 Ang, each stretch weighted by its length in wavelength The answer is 8.54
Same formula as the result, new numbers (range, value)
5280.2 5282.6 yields 9.85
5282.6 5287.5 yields 9.96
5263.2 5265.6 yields 8.34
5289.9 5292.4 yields 10.2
